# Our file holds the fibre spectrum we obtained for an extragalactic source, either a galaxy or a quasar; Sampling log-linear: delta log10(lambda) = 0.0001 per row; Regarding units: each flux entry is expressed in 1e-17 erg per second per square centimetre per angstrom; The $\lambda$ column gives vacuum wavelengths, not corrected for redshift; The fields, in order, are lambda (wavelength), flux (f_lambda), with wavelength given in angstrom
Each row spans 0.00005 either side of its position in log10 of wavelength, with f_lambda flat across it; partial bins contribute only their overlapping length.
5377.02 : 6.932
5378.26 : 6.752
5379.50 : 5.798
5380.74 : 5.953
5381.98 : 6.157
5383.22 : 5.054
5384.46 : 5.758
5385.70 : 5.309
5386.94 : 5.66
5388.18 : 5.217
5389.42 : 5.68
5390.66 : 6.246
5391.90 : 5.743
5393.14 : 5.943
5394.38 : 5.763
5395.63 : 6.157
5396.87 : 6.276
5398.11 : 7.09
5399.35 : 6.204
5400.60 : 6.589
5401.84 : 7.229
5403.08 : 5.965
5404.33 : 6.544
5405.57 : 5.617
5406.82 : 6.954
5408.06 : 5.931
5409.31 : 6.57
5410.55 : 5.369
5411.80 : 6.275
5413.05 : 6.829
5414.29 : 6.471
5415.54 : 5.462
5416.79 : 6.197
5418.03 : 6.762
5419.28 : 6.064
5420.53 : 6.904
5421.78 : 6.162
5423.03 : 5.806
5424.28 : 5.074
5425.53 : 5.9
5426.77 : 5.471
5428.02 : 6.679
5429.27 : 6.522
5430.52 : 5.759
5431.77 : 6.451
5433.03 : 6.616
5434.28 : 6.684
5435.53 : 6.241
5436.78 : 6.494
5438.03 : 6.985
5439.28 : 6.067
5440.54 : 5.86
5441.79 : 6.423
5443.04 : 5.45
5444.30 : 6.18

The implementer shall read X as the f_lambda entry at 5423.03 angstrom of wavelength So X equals 5.806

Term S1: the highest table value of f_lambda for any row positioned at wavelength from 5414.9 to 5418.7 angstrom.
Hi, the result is 6.762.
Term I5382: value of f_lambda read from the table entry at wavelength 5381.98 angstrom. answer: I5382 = 6.157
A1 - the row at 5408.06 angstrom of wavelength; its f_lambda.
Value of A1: 5.931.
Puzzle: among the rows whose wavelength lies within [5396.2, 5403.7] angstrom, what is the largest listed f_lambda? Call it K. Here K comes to 7.229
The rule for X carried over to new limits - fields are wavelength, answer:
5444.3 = 6.18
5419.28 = 6.064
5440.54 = 5.86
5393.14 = 5.943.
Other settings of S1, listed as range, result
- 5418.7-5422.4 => 6.904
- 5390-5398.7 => 7.09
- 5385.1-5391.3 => 6.246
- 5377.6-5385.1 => 6.752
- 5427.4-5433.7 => 6.679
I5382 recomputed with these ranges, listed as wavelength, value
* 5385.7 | 5.309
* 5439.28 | 6.067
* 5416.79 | 6.197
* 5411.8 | 6.275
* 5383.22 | 5.054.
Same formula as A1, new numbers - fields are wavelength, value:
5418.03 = 6.762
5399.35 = 6.204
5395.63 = 6.157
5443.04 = 5.45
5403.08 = 5.965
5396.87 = 6.276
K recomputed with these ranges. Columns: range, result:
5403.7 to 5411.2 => 6.954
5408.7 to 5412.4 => 6.57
